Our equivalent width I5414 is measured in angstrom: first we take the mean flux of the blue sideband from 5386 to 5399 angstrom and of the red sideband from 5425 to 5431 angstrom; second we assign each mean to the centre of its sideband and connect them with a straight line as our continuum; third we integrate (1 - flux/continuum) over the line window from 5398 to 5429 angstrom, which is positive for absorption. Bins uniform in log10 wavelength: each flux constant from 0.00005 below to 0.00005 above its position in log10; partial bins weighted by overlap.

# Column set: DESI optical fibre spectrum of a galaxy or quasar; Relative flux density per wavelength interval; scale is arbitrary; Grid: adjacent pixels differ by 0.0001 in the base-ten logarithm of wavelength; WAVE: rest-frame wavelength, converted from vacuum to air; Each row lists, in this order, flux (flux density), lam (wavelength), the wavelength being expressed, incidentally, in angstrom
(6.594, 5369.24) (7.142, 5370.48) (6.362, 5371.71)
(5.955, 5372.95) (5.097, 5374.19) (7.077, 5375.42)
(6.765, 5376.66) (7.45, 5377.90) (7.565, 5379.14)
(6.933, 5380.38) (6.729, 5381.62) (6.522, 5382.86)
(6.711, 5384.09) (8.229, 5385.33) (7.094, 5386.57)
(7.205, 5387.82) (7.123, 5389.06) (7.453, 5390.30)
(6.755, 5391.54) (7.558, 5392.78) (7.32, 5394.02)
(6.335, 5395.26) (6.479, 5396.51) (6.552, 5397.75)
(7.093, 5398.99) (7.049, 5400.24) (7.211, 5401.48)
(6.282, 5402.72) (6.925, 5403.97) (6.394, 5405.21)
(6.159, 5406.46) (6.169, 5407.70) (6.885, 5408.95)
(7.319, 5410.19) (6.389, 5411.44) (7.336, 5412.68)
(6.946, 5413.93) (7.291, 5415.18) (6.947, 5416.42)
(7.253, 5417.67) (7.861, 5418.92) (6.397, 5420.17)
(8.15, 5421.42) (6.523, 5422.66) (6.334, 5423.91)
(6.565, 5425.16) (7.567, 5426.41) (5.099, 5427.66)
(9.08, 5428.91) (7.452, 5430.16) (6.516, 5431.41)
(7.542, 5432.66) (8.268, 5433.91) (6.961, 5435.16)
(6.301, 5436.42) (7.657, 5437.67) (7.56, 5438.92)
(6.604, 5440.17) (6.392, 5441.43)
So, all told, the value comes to 0.9 angstrom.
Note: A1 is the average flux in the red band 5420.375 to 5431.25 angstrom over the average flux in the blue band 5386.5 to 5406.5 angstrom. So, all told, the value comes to 1.0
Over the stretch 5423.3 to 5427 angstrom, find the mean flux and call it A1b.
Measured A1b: 6.81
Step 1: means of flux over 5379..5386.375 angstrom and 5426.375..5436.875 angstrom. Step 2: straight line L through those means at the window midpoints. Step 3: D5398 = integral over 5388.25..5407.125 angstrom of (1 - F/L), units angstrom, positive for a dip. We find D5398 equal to 0.7 angstrom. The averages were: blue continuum 7.09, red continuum 7.19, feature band 6.85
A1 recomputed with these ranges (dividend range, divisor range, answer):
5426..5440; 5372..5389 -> 1.06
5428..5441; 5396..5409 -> 1.10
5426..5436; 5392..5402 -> 1.05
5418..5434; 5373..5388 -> 1.04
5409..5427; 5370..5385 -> 1.05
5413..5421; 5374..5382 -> 1.04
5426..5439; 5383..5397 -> 1.02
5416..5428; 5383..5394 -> 0.95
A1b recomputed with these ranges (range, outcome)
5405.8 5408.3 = 6.17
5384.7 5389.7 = 7.4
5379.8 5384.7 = 6.73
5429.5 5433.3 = 7.2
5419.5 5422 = 7.26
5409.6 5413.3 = 7.02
